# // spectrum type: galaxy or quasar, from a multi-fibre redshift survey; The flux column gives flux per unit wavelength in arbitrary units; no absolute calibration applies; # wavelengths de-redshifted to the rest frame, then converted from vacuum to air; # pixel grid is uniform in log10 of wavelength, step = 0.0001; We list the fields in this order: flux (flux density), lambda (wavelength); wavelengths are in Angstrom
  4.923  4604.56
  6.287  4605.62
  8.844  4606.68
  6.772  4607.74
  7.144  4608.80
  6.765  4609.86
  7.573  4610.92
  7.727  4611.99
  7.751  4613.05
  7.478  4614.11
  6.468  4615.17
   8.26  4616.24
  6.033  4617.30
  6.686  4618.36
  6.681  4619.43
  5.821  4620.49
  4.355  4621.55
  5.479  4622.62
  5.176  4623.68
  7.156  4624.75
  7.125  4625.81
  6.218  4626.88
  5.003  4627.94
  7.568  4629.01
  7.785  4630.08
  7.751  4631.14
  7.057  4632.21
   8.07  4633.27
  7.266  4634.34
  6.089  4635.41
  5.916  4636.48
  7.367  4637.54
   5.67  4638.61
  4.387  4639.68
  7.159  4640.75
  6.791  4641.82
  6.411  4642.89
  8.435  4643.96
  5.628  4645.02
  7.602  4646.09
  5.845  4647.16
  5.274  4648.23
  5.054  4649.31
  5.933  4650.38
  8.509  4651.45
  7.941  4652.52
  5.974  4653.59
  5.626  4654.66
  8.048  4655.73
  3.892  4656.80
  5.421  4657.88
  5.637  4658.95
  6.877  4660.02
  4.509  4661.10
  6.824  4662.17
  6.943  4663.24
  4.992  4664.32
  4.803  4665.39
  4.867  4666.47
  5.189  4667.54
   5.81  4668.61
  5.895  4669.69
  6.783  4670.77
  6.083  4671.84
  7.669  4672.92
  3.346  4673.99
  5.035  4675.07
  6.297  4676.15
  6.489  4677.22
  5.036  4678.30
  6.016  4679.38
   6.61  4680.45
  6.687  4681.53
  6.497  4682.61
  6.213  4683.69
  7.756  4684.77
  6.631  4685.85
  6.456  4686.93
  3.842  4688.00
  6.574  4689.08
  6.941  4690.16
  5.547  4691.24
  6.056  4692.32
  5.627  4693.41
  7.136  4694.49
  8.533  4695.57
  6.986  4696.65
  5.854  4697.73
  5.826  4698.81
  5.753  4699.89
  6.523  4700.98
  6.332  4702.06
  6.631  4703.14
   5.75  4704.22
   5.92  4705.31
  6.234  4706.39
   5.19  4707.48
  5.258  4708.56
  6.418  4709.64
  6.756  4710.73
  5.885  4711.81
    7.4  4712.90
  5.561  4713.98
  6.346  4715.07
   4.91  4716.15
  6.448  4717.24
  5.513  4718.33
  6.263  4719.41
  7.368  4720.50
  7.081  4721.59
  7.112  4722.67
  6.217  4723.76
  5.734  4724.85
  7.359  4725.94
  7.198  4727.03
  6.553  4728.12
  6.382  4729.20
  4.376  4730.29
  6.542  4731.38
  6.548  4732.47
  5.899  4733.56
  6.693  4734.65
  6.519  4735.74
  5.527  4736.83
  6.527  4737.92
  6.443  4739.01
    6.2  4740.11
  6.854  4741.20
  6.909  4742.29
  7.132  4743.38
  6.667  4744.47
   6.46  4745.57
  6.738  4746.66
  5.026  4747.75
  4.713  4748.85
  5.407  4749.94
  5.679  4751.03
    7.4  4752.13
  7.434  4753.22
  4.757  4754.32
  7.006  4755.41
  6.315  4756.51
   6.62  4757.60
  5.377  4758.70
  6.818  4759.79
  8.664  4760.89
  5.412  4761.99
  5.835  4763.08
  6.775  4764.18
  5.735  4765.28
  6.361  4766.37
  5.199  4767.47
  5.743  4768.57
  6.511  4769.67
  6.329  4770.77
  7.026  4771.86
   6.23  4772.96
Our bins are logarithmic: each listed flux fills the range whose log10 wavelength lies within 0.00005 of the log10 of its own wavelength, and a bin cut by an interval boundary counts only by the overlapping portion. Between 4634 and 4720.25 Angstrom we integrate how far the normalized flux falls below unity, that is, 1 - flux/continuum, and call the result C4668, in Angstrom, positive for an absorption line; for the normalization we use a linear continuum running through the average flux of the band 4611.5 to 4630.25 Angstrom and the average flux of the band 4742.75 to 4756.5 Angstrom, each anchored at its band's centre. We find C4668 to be 3.49 Angstrom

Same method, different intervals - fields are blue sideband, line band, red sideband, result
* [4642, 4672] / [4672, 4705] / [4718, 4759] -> -0.1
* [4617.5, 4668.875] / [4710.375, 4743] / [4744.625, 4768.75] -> -0.9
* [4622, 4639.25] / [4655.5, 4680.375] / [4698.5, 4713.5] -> 2.5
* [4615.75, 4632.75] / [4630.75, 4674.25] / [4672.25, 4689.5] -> 0.4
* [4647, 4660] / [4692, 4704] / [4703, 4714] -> -0.7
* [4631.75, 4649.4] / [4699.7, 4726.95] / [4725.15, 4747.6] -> 0.8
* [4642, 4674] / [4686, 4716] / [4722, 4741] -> 0.3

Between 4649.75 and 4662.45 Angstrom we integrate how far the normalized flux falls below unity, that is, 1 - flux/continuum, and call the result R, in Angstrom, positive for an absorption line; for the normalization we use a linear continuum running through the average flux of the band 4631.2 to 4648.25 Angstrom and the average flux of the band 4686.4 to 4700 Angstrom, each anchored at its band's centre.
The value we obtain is 0.54 Angstrom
